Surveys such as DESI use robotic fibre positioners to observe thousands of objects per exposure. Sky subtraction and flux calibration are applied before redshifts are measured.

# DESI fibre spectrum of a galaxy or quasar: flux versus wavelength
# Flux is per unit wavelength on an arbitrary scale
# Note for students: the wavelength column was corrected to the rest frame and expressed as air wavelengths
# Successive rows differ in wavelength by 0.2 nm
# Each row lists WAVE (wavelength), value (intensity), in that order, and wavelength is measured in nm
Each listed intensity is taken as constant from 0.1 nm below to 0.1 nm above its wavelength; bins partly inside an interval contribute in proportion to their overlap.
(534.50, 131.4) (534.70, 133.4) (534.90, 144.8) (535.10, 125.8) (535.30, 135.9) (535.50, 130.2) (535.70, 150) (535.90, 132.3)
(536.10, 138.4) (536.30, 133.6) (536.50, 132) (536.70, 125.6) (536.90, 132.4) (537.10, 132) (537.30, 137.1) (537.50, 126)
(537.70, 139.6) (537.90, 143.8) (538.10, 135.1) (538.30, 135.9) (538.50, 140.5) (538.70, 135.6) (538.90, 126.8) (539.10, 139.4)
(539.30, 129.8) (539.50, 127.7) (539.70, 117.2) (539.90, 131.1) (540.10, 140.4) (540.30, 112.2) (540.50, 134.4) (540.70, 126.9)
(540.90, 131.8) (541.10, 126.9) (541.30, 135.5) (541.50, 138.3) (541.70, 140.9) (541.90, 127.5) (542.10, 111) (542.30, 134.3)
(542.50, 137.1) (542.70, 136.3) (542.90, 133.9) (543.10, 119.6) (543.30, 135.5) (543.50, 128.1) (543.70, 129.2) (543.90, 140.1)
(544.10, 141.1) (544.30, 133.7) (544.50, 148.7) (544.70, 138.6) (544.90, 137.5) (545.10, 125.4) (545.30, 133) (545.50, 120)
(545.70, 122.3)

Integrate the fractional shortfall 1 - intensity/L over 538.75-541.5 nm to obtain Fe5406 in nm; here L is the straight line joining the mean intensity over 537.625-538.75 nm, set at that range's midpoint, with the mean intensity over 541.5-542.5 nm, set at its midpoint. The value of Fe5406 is 0.09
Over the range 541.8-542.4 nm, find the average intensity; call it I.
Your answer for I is 124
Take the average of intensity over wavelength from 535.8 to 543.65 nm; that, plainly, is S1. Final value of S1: 132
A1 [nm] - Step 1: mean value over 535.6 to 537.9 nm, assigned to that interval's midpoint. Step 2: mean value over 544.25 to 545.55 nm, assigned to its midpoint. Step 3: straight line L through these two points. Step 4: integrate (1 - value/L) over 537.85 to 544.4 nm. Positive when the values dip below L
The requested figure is 0.13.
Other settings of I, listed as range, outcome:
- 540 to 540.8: 128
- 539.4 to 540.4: 126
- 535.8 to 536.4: 135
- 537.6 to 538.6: 139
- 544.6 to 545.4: 134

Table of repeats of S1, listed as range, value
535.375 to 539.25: 135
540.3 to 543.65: 131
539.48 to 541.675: 130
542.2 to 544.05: 133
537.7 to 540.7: 132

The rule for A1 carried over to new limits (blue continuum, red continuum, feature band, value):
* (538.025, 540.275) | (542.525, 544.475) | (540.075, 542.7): 0.05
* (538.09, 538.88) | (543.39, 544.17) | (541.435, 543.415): 0.05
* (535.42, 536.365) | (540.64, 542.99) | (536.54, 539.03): 0.02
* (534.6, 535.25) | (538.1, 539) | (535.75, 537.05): 0.02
